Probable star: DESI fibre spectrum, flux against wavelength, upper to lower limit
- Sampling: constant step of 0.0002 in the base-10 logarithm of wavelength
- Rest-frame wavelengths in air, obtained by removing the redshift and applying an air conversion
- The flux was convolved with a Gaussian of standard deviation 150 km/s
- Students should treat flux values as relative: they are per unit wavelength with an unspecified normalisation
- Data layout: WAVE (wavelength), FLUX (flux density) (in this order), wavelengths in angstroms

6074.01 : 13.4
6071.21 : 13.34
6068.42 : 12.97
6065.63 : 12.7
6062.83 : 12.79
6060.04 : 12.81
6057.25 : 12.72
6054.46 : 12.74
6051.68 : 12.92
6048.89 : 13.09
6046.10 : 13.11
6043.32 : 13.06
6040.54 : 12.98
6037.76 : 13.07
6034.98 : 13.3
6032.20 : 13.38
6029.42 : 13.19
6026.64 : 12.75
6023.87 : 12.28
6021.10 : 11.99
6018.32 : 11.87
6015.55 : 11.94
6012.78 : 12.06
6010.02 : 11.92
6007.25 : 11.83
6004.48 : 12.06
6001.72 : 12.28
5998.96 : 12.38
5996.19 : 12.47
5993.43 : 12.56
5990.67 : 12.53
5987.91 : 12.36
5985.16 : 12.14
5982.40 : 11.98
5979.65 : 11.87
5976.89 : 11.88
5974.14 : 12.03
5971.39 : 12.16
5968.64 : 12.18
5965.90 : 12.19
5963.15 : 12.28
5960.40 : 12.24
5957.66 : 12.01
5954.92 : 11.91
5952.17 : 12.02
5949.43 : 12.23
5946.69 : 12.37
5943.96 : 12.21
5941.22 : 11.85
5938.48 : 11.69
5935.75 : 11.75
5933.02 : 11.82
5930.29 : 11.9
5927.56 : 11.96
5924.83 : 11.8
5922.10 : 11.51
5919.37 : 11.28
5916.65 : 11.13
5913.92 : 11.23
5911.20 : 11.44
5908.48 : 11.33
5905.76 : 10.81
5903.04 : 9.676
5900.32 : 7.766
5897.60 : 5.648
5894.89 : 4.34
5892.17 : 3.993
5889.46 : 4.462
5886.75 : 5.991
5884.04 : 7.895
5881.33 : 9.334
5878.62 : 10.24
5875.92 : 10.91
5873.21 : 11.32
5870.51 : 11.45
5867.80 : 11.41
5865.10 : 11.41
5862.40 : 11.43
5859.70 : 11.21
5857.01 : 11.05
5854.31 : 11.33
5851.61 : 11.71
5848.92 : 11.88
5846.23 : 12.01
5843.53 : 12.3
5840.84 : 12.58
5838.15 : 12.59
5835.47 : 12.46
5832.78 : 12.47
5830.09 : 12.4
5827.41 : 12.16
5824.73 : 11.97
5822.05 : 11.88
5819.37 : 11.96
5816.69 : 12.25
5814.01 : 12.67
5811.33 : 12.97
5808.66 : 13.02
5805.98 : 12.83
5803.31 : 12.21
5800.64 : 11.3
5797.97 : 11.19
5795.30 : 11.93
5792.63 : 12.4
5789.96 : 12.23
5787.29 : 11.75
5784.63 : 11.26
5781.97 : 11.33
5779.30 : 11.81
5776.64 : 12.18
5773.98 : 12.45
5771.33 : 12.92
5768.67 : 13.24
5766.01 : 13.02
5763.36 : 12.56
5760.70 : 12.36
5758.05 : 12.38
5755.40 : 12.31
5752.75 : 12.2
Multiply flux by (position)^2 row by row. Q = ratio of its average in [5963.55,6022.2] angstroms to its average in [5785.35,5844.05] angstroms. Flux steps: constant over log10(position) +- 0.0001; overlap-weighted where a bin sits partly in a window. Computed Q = 1.05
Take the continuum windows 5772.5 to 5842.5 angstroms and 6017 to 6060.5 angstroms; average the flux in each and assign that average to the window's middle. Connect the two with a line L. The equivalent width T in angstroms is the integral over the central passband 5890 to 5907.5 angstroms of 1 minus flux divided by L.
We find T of 7.6 angstroms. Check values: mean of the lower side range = 12.2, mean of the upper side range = 12.8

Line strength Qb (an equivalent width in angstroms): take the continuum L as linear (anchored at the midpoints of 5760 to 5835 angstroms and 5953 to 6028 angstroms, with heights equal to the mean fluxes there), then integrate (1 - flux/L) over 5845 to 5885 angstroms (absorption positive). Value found 4.0 angstroms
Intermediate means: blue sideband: 12.2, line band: 11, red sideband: 12.2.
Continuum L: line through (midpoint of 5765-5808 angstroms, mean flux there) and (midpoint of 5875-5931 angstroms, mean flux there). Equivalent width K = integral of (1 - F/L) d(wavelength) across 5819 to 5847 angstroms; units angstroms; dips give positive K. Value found -3.32 angstroms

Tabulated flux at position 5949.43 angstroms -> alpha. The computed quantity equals 12.23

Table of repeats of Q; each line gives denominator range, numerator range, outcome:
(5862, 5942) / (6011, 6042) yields 1.32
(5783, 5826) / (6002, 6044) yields 1.11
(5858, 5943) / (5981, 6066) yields 1.31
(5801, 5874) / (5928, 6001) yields 1.05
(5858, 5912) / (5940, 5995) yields 1.38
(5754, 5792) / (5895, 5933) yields 0.89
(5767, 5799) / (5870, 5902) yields 0.66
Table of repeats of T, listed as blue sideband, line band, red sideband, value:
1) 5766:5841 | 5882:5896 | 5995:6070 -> 7.72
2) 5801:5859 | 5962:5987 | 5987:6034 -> 0.48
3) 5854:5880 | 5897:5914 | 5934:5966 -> 2.67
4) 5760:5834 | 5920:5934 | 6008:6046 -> 0.76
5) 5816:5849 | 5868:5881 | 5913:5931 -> 1.11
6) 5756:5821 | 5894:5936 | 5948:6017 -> 6.24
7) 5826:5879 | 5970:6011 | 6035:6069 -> 1.30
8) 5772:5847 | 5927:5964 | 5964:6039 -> 0.79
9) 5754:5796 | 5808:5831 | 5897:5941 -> -0.97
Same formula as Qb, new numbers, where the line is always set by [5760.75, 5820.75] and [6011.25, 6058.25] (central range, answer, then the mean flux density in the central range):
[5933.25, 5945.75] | 0.7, 11.9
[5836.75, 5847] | 0.0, 12.4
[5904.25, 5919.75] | 1.6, 11.2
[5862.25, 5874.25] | 1.0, 11.4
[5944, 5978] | 1.2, 12.1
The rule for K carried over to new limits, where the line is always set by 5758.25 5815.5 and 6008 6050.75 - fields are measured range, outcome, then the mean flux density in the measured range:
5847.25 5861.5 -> 1.07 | 11.5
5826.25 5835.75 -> -0.02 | 12.4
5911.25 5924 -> 1.18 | 11.3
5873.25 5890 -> 5.20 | 8.57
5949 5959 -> 0.41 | 12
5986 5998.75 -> 0.14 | 12.5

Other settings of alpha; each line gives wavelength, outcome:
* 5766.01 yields 13.02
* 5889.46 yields 4.462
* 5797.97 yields 11.19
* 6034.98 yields 13.3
